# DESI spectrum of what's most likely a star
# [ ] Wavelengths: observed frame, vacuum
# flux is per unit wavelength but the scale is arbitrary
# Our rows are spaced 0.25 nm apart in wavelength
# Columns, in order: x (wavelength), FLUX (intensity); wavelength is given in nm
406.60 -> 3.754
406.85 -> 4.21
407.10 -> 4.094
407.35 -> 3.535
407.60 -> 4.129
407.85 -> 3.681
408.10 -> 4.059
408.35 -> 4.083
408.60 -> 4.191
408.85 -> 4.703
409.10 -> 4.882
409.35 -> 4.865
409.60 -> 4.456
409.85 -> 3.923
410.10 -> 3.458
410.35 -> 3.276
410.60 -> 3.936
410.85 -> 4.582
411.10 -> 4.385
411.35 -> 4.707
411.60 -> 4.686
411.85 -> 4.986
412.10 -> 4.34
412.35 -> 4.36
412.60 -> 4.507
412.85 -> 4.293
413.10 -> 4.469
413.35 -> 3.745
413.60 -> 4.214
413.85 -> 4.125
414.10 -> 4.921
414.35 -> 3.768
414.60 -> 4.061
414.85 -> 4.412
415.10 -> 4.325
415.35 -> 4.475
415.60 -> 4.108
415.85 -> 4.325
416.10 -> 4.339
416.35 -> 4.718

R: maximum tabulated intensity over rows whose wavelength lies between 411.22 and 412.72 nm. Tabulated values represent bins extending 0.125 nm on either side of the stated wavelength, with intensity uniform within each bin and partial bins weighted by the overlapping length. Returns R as 4.986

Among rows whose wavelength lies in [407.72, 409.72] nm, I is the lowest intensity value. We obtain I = 3.681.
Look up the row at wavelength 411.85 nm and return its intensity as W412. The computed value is 4.986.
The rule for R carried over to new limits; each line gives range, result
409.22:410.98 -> 4.865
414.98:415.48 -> 4.475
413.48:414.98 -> 4.921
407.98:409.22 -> 4.882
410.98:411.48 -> 4.707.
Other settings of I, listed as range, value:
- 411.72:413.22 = 4.293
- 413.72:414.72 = 3.768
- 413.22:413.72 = 3.745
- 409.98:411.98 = 3.276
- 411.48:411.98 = 4.686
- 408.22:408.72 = 4.083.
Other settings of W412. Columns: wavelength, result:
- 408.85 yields 4.703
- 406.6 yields 3.754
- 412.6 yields 4.507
